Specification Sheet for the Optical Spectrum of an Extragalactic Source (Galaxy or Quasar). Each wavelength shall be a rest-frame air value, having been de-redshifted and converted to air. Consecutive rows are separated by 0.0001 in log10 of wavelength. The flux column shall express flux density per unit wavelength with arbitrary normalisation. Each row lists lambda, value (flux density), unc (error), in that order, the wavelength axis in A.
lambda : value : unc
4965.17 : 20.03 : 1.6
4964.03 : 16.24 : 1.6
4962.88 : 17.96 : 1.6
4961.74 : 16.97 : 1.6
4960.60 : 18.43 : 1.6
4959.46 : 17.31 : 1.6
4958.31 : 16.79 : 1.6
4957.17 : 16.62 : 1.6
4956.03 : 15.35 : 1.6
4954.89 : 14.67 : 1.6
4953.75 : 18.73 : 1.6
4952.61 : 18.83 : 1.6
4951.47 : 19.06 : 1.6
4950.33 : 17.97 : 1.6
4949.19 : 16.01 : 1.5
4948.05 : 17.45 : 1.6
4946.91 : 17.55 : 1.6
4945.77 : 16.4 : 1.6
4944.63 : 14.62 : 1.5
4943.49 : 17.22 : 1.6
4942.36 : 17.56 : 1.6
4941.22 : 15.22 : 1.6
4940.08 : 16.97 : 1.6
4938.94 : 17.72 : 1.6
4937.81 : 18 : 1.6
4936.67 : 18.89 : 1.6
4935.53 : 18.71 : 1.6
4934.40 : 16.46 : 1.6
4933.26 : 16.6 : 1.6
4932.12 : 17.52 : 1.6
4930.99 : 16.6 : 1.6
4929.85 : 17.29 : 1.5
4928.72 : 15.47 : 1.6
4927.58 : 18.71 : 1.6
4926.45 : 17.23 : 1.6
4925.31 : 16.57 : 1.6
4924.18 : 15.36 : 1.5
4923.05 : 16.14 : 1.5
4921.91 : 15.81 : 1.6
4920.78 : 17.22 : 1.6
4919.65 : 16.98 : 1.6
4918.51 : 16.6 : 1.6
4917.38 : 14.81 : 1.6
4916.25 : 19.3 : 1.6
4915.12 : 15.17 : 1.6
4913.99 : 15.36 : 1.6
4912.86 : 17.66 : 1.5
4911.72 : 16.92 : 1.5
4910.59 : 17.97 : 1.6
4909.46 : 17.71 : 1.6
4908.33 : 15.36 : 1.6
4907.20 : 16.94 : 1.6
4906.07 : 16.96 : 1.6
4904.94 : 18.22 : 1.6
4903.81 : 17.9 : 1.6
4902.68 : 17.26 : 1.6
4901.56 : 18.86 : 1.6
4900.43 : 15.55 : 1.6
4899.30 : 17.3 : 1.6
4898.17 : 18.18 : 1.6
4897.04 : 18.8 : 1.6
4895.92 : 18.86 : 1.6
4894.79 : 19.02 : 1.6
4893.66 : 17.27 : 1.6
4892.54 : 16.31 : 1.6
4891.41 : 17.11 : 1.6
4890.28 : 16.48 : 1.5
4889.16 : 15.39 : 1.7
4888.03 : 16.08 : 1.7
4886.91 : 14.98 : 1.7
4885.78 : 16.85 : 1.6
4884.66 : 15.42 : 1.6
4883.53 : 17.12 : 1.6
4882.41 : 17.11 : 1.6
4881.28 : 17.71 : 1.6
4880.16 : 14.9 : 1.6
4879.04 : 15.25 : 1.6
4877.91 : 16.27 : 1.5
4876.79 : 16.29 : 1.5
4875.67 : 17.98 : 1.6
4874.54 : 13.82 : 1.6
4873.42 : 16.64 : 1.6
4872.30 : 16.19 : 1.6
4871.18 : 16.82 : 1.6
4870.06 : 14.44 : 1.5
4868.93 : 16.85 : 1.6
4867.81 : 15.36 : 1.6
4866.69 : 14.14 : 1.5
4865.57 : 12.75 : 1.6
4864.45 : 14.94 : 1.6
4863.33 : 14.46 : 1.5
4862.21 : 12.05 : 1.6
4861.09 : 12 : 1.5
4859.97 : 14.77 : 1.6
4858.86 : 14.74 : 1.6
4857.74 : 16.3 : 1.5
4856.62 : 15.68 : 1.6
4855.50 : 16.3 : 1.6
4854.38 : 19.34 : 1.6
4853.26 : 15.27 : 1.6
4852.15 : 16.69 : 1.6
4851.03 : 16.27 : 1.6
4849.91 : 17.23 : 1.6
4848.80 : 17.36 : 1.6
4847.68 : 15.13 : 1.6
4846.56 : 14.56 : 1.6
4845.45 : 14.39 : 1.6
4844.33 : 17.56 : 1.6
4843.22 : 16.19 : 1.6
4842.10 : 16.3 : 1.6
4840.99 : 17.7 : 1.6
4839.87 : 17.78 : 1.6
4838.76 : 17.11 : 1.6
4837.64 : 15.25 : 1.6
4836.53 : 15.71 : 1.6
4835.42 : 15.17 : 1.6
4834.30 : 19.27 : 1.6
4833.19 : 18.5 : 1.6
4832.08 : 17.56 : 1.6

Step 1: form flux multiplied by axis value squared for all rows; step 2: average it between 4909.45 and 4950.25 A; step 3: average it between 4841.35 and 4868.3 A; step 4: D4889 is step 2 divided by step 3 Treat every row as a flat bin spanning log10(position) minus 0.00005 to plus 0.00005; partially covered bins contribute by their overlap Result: 1.13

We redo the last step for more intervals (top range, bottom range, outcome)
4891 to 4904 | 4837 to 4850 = 1.11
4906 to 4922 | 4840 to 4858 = 1.05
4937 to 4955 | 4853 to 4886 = 1.14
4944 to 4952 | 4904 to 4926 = 1.03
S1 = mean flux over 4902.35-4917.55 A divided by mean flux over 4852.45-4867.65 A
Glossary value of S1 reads 1.14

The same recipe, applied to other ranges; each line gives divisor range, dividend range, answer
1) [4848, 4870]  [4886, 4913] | 1.12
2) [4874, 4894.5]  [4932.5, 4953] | 1.06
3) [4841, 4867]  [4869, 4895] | 1.05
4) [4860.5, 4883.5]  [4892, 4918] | 1.13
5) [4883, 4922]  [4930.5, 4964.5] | 1.01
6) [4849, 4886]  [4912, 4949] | 1.07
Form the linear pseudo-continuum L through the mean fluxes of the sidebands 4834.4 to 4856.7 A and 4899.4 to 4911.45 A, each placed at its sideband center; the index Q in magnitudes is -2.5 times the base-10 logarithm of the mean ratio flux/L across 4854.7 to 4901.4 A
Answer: 0.059 mag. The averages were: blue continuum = 16.4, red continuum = 17.3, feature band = 16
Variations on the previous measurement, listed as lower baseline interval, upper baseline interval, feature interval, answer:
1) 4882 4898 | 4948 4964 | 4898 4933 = 0.01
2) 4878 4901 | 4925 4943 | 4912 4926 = 0.04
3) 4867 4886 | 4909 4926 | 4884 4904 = -0.05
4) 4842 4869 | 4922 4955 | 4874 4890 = -0.01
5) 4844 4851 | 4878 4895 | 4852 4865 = 0.07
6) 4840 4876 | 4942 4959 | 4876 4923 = -0.04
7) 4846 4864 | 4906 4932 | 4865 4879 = 0.02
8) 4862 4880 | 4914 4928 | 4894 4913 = -0.09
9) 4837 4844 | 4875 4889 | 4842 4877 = 0.06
